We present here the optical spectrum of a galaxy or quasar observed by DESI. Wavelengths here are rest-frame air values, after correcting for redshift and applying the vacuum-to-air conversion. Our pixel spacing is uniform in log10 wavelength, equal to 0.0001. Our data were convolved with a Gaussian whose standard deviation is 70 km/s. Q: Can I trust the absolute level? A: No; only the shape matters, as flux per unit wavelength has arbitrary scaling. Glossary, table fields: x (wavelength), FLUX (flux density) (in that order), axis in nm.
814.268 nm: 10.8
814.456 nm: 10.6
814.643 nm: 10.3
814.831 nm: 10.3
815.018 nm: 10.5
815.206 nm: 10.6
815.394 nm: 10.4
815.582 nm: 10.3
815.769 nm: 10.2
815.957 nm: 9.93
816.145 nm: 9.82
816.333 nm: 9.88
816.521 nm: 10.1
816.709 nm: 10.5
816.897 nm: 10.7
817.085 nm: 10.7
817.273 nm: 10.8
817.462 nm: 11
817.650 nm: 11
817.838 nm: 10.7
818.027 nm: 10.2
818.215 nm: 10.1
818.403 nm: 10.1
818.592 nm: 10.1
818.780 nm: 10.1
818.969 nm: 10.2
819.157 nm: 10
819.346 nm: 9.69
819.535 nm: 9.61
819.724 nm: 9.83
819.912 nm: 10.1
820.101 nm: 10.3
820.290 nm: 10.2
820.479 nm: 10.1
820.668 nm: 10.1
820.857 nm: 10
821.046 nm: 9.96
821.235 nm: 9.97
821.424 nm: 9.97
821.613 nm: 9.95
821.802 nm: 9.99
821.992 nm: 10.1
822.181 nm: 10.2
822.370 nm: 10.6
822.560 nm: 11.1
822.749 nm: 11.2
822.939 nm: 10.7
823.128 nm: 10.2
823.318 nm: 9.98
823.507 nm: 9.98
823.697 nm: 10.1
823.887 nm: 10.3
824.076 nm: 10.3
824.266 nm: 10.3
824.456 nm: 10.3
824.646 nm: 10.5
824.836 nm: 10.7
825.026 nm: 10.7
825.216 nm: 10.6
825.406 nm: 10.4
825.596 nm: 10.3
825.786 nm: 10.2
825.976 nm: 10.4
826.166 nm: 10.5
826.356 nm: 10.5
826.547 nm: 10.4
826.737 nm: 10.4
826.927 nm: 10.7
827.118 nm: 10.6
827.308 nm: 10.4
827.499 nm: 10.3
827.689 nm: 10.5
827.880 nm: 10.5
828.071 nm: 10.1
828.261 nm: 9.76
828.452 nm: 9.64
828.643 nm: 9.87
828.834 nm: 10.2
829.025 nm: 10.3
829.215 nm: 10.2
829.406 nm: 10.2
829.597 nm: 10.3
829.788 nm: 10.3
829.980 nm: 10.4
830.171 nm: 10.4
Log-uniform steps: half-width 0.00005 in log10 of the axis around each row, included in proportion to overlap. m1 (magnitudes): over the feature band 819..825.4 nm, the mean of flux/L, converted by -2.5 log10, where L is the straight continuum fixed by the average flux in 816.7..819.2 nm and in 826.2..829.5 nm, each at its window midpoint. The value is 0.01 mag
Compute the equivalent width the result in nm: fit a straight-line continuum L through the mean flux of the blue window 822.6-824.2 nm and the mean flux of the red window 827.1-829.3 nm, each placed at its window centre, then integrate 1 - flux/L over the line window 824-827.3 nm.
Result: -0.06 nm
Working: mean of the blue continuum 10.4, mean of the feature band 10.5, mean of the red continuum 10.2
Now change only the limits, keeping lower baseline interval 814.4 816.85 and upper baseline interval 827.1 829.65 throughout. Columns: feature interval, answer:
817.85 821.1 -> 0.060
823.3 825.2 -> -0.023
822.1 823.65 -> -0.039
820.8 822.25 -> 0.031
